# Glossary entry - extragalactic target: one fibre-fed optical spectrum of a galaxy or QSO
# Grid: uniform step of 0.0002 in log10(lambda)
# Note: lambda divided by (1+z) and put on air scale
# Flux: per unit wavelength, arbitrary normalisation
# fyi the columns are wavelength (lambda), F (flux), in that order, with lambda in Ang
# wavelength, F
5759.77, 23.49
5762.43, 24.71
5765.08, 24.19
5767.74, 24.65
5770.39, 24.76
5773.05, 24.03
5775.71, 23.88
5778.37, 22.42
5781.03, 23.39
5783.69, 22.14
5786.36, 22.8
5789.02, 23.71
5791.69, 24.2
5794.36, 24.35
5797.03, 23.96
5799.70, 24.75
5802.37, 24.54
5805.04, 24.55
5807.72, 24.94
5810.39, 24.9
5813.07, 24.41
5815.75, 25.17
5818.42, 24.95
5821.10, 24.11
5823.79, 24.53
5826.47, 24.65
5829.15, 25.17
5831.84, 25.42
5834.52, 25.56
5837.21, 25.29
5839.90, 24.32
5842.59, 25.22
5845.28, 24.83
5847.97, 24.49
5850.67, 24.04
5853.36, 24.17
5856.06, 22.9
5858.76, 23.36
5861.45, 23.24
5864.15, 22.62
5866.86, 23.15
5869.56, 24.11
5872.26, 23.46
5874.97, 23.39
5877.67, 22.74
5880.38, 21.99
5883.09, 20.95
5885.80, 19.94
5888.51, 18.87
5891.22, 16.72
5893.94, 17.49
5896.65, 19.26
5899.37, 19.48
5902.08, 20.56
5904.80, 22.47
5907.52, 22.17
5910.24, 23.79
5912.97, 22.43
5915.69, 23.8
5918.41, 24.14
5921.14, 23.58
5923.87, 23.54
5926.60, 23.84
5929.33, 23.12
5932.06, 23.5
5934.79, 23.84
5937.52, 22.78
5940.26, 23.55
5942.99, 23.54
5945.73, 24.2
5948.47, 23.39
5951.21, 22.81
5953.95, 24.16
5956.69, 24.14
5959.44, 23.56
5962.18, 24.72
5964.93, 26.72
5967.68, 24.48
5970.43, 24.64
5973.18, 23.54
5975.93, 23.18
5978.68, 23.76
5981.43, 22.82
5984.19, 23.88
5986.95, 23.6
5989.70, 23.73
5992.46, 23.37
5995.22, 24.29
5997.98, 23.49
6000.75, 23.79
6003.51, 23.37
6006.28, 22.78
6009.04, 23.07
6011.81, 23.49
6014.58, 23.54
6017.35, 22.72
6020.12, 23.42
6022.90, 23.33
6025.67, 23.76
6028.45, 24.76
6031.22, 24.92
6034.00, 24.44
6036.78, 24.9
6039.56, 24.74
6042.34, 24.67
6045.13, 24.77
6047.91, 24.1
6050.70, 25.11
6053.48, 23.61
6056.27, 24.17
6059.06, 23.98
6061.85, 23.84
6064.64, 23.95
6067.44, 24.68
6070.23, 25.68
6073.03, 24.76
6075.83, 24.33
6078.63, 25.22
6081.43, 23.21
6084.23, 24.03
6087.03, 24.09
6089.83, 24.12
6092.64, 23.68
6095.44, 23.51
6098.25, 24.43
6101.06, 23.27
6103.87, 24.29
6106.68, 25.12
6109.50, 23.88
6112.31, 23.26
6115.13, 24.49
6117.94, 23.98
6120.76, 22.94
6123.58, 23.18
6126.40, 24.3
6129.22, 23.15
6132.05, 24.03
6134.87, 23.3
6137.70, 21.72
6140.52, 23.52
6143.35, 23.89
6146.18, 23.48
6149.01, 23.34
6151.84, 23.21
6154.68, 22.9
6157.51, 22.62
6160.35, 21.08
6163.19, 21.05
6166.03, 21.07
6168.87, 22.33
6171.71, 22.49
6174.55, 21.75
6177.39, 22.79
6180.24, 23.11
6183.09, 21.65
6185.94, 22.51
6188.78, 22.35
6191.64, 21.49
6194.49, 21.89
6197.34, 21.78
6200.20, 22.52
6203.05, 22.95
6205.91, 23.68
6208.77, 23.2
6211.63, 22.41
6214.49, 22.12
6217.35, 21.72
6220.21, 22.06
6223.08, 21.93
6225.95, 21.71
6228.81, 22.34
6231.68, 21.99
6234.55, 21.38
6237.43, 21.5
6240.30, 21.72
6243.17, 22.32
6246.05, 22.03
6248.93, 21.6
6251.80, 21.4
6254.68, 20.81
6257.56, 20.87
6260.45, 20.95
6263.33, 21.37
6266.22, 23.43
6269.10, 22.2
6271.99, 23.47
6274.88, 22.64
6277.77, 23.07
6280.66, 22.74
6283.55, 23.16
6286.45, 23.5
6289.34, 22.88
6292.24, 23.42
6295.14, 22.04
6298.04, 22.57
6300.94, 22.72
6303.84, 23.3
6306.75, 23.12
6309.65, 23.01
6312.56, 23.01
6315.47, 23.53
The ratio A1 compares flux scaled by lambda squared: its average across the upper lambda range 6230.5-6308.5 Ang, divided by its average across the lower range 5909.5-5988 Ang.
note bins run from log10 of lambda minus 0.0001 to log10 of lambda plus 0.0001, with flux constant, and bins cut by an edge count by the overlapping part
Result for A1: 1.0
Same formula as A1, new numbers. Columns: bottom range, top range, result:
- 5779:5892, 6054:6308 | 1.09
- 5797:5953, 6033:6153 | 1.11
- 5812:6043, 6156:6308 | 1.05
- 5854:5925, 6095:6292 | 1.14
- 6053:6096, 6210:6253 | 0.95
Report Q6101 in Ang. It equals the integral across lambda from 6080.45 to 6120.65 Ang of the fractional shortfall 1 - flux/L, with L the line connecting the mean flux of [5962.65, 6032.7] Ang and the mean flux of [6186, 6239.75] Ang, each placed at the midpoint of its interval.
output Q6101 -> -1.6 Ang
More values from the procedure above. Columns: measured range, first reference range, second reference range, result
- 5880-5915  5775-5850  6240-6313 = 5.1 Ang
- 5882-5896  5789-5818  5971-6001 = 3.1 Ang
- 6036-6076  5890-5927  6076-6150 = -2.3 Ang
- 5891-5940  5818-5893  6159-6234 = 1.9 Ang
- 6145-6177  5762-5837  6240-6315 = 0.9 Ang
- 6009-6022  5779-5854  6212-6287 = 0.0 Ang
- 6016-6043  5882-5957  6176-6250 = -2.4 Ang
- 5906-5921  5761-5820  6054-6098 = 0.6 Ang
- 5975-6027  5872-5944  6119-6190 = -2.7 Ang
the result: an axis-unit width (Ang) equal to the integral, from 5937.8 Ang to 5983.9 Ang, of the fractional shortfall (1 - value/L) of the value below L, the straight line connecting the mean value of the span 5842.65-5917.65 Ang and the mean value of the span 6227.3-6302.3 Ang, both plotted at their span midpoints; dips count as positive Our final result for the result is -3.6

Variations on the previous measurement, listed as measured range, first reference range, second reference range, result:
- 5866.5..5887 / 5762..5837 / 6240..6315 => 1.35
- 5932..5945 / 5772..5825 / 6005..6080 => 0.36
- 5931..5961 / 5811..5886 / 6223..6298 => -0.10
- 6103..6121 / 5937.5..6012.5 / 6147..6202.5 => -1.06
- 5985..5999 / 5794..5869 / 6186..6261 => -0.18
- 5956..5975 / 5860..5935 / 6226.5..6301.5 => -2.10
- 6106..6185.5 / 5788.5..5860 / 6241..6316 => 0.45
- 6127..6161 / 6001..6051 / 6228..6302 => 0.03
